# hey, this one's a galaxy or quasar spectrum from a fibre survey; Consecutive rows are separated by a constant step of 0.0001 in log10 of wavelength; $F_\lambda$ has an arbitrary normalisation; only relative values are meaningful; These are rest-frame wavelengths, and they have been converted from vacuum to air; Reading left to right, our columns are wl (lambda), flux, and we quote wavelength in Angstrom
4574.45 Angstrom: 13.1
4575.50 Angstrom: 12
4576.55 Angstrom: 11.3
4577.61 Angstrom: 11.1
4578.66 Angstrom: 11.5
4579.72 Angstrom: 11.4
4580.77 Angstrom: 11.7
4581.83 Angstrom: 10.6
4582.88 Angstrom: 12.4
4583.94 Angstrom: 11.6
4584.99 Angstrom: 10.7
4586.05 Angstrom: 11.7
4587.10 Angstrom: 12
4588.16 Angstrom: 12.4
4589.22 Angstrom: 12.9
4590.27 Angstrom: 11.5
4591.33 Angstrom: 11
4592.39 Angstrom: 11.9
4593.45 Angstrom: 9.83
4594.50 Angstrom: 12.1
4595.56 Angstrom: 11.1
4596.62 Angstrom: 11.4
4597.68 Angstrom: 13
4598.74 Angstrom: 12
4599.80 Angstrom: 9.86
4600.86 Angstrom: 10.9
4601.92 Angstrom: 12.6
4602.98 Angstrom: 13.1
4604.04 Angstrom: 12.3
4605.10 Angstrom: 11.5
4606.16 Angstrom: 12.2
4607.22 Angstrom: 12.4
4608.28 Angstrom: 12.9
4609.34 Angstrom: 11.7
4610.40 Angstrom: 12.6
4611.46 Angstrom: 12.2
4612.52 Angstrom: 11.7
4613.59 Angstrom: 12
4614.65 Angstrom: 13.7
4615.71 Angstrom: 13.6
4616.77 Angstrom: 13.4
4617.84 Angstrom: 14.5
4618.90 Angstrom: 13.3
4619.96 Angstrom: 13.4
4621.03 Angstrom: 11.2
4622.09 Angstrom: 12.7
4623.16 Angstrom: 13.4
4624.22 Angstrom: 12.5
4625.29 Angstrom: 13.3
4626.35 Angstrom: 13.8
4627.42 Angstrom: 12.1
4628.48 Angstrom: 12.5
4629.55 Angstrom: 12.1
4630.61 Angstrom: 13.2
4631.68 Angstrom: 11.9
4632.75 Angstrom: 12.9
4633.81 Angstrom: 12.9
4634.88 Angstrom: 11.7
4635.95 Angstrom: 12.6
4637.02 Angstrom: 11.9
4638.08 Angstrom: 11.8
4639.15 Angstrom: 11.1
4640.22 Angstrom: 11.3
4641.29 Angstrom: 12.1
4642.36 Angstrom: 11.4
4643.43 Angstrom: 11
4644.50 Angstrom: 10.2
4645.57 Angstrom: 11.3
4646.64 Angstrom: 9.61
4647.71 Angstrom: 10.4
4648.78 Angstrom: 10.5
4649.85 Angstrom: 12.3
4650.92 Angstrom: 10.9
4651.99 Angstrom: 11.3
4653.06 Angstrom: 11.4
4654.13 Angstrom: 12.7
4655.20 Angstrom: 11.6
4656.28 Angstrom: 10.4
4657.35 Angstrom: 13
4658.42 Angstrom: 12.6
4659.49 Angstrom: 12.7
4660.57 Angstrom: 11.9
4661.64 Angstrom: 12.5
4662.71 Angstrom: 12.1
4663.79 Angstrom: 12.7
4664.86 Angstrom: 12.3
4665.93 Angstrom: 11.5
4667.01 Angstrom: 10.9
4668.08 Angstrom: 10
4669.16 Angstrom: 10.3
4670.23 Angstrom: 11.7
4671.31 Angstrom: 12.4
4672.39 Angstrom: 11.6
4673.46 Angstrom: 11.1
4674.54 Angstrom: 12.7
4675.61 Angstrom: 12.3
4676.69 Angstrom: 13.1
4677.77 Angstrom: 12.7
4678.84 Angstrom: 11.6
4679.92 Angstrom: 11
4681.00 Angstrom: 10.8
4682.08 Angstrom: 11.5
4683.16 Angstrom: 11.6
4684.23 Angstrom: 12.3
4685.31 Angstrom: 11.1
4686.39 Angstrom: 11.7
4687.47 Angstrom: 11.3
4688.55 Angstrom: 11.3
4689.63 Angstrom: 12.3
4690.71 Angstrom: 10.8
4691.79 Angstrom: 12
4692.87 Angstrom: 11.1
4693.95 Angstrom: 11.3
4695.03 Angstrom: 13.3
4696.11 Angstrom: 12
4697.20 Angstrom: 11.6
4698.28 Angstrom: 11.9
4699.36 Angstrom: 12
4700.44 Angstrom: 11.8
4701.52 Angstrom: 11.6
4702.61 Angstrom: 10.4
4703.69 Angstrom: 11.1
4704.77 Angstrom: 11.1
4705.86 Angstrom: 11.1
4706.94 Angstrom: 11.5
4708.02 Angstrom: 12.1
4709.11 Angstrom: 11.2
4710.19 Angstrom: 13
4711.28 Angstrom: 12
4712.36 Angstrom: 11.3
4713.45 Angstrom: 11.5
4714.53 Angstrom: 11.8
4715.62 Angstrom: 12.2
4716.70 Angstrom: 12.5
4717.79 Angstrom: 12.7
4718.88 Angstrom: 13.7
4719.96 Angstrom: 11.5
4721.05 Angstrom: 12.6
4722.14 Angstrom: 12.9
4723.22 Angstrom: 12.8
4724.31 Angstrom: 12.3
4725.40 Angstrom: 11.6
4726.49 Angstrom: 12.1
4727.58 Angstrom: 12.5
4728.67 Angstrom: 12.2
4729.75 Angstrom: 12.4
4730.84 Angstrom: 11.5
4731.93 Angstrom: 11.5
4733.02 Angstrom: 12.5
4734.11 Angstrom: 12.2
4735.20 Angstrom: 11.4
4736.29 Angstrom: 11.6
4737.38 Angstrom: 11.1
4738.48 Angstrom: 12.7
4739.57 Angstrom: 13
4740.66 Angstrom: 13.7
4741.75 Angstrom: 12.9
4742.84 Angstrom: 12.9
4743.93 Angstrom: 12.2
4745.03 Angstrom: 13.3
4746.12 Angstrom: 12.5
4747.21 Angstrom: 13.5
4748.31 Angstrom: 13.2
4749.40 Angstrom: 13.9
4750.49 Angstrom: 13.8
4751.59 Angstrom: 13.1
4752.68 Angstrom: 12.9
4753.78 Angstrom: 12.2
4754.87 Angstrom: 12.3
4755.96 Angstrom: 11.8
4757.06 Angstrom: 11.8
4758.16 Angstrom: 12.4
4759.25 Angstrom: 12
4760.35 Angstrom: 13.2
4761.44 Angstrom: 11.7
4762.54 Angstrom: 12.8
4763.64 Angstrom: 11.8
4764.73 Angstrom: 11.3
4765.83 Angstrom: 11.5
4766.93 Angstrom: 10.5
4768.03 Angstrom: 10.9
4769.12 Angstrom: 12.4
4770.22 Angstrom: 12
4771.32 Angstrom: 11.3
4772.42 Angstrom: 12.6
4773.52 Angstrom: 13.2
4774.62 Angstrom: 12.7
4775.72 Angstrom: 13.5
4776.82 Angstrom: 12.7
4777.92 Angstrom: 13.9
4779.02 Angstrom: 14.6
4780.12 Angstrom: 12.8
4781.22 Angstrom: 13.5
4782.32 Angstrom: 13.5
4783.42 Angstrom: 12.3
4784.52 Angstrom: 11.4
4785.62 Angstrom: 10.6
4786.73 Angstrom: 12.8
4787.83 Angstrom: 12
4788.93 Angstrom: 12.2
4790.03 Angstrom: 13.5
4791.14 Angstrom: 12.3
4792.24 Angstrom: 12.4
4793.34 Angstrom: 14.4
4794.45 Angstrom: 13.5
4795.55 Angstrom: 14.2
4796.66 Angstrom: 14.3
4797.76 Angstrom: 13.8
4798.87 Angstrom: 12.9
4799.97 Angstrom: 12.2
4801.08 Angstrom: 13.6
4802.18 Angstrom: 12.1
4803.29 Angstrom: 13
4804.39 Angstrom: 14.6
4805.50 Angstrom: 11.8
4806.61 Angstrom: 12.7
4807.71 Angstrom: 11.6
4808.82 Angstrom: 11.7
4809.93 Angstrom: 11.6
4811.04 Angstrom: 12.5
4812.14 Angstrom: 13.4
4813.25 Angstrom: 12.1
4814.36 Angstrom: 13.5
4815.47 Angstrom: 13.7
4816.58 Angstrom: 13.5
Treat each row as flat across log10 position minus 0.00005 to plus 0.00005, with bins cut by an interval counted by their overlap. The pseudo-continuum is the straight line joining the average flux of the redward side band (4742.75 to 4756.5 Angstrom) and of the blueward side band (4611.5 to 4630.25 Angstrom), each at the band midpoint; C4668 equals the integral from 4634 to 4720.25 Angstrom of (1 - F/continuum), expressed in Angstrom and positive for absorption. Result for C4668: 8.1 Angstrom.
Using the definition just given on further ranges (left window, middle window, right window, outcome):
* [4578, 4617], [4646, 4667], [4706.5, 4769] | 0.68 Angstrom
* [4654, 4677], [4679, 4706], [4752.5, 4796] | 1.14 Angstrom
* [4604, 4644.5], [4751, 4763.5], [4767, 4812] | 0.29 Angstrom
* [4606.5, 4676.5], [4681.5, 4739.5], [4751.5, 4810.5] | 2.02 Angstrom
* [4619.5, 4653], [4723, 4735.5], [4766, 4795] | 0.26 Angstrom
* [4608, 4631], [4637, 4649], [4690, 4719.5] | 1.44 Angstrom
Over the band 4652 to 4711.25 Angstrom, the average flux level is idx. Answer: 11.7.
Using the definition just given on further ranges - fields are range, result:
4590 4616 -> 12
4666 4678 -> 11.7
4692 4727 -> 11.9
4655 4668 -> 12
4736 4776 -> 12.4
